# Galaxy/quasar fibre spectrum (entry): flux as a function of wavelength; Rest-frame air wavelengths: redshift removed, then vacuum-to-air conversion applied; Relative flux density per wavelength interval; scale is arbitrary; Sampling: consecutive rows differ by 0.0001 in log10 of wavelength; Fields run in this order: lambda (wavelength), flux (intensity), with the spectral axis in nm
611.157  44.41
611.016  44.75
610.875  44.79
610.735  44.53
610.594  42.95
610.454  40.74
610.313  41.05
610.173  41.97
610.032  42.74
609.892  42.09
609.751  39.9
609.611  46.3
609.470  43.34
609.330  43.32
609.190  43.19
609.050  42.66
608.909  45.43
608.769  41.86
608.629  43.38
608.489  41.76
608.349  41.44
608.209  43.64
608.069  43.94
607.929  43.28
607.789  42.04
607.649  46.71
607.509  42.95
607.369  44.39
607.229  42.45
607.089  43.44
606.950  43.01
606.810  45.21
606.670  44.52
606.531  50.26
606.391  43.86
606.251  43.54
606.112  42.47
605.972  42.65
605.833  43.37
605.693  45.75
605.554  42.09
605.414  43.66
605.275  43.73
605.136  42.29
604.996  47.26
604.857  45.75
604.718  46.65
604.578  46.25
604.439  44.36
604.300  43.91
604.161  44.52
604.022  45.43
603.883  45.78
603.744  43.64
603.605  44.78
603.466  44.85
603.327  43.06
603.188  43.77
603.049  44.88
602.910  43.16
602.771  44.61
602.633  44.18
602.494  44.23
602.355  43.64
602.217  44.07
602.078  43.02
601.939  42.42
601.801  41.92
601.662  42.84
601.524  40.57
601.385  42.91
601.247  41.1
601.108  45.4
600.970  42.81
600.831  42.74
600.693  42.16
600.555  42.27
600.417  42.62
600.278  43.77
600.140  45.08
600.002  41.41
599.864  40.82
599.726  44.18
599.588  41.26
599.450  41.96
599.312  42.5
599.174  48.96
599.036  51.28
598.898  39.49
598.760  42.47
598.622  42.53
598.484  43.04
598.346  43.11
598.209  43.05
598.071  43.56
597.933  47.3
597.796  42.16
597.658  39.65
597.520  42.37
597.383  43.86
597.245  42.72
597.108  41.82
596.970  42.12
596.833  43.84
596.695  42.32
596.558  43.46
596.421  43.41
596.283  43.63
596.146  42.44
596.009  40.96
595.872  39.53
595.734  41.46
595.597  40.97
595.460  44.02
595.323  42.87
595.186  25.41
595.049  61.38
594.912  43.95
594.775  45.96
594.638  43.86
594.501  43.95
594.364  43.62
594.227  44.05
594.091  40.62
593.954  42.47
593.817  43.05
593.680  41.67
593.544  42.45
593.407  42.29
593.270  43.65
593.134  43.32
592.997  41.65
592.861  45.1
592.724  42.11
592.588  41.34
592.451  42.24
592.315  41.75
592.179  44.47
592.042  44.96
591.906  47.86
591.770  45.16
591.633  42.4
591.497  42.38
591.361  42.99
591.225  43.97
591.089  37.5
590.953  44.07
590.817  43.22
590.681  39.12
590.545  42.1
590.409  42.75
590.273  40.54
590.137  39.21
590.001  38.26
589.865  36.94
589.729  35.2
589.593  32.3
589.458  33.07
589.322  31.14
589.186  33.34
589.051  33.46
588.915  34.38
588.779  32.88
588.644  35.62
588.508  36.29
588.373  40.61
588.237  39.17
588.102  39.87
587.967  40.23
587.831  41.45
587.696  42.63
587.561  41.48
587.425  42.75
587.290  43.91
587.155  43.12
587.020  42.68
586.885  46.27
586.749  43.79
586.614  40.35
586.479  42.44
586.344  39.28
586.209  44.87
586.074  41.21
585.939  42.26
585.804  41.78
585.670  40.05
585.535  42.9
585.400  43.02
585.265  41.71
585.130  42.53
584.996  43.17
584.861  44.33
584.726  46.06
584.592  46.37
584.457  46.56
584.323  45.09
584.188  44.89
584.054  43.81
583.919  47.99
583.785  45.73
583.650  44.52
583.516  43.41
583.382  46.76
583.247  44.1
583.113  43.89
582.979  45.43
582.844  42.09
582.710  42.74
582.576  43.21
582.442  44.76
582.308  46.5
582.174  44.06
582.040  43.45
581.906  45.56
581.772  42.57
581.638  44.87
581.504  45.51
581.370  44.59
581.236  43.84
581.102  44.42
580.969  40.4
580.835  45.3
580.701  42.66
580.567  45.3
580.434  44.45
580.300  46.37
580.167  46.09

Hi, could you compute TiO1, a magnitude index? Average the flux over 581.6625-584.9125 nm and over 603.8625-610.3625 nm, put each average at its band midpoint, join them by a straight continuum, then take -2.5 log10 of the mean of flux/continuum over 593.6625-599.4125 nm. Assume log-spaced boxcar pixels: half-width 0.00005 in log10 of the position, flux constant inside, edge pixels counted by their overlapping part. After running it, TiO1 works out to 0.03 mag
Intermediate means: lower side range 44.8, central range 43.1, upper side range 43.8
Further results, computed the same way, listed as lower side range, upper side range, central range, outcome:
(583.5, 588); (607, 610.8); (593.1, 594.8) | 0.00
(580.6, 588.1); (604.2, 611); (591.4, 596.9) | 0.01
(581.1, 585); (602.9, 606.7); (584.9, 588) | 0.06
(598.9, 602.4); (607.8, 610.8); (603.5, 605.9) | -0.04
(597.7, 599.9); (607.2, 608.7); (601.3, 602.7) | 0.01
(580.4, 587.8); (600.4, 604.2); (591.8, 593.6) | 0.01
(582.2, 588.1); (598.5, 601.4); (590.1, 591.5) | 0.04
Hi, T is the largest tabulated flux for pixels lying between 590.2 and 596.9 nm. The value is 61.38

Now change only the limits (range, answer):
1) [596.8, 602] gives 51.28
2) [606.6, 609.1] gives 46.71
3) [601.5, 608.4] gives 50.26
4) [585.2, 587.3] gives 46.27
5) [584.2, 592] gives 47.86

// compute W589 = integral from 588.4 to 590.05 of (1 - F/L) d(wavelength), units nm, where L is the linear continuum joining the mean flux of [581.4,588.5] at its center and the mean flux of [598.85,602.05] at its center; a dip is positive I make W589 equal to 0.33 nm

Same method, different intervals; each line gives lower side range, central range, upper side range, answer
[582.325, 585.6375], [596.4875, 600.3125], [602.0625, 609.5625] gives 0.081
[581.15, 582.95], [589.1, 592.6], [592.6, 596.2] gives 0.235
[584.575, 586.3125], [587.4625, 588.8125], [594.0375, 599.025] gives 0.115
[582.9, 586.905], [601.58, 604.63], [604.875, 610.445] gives -0.034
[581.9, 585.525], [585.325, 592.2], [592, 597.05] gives 0.521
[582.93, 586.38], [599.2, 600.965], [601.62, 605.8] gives 0.057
